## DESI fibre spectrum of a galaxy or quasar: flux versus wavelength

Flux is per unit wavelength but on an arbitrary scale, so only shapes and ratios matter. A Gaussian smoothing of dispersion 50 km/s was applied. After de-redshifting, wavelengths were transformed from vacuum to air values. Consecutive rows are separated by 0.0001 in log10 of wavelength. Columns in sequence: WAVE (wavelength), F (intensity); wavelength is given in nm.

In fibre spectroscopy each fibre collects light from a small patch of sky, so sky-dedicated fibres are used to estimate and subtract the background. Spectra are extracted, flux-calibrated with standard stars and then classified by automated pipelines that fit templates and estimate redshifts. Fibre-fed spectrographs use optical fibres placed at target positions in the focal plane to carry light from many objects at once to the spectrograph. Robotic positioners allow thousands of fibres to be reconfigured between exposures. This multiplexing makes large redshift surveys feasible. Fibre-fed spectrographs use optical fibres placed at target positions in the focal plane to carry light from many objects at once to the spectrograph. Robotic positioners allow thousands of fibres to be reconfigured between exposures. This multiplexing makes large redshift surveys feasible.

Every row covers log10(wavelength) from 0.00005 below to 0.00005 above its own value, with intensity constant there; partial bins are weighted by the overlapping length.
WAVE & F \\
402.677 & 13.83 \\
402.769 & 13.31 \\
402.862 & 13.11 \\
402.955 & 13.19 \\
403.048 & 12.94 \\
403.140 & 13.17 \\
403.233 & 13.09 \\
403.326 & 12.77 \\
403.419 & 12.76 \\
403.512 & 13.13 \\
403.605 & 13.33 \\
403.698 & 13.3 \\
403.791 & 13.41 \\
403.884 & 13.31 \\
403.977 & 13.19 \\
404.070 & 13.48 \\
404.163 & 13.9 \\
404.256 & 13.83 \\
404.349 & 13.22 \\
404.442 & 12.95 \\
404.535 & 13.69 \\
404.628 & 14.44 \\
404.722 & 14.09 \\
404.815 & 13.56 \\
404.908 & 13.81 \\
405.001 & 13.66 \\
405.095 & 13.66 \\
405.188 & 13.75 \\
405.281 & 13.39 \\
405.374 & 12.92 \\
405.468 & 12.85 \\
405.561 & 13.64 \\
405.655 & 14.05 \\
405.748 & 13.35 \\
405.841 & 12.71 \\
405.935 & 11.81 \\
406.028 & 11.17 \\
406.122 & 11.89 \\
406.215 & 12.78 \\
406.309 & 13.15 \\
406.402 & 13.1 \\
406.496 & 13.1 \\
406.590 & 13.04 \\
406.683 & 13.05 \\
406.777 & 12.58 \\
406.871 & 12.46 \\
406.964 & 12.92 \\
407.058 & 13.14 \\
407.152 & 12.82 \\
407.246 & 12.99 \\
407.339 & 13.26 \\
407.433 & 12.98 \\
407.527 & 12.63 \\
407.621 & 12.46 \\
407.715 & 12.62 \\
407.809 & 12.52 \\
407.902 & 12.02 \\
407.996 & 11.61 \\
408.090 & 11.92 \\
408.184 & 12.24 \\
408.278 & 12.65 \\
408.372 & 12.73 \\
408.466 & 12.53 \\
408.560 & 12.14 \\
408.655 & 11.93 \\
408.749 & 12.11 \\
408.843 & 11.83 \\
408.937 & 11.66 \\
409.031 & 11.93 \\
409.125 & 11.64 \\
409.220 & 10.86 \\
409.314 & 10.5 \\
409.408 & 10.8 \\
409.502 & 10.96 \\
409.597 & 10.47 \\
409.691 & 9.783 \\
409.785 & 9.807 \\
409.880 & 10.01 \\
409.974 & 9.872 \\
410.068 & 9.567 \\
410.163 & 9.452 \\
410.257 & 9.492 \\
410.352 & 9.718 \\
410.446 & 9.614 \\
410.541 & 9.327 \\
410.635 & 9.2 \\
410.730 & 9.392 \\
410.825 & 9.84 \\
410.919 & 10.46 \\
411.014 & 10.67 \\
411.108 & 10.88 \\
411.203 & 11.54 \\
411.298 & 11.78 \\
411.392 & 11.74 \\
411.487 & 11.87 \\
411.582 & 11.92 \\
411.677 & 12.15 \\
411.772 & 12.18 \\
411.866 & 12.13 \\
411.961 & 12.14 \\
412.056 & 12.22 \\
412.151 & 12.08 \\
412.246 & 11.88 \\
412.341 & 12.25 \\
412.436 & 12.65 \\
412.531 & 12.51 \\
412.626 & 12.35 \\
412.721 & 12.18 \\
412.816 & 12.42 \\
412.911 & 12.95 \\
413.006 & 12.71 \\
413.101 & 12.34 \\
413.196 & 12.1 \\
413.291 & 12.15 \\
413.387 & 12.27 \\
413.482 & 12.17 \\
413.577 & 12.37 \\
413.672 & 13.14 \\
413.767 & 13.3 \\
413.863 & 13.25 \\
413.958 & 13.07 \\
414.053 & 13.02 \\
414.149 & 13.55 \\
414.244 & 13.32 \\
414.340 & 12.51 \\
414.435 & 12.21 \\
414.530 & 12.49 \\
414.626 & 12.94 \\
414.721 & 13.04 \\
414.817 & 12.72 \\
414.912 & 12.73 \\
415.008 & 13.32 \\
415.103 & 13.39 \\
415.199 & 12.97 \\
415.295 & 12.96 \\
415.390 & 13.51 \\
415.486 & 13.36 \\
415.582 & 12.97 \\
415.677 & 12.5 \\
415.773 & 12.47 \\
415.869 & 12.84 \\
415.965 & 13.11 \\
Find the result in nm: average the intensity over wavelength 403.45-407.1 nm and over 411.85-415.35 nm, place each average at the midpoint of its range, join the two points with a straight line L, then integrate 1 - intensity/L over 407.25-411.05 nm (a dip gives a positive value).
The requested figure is 0.53 nm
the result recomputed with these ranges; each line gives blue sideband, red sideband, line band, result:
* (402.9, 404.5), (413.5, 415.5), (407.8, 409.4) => 0.15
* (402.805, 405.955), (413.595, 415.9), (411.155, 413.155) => 0.13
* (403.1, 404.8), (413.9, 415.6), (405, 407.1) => 0.06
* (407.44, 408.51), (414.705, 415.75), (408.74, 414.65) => 0.53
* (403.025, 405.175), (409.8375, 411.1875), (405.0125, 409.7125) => -0.32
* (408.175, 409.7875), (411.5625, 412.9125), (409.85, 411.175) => 0.22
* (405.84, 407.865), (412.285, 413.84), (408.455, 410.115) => 0.21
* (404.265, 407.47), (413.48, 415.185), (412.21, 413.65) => 0.07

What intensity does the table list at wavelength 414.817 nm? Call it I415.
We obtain 12.72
